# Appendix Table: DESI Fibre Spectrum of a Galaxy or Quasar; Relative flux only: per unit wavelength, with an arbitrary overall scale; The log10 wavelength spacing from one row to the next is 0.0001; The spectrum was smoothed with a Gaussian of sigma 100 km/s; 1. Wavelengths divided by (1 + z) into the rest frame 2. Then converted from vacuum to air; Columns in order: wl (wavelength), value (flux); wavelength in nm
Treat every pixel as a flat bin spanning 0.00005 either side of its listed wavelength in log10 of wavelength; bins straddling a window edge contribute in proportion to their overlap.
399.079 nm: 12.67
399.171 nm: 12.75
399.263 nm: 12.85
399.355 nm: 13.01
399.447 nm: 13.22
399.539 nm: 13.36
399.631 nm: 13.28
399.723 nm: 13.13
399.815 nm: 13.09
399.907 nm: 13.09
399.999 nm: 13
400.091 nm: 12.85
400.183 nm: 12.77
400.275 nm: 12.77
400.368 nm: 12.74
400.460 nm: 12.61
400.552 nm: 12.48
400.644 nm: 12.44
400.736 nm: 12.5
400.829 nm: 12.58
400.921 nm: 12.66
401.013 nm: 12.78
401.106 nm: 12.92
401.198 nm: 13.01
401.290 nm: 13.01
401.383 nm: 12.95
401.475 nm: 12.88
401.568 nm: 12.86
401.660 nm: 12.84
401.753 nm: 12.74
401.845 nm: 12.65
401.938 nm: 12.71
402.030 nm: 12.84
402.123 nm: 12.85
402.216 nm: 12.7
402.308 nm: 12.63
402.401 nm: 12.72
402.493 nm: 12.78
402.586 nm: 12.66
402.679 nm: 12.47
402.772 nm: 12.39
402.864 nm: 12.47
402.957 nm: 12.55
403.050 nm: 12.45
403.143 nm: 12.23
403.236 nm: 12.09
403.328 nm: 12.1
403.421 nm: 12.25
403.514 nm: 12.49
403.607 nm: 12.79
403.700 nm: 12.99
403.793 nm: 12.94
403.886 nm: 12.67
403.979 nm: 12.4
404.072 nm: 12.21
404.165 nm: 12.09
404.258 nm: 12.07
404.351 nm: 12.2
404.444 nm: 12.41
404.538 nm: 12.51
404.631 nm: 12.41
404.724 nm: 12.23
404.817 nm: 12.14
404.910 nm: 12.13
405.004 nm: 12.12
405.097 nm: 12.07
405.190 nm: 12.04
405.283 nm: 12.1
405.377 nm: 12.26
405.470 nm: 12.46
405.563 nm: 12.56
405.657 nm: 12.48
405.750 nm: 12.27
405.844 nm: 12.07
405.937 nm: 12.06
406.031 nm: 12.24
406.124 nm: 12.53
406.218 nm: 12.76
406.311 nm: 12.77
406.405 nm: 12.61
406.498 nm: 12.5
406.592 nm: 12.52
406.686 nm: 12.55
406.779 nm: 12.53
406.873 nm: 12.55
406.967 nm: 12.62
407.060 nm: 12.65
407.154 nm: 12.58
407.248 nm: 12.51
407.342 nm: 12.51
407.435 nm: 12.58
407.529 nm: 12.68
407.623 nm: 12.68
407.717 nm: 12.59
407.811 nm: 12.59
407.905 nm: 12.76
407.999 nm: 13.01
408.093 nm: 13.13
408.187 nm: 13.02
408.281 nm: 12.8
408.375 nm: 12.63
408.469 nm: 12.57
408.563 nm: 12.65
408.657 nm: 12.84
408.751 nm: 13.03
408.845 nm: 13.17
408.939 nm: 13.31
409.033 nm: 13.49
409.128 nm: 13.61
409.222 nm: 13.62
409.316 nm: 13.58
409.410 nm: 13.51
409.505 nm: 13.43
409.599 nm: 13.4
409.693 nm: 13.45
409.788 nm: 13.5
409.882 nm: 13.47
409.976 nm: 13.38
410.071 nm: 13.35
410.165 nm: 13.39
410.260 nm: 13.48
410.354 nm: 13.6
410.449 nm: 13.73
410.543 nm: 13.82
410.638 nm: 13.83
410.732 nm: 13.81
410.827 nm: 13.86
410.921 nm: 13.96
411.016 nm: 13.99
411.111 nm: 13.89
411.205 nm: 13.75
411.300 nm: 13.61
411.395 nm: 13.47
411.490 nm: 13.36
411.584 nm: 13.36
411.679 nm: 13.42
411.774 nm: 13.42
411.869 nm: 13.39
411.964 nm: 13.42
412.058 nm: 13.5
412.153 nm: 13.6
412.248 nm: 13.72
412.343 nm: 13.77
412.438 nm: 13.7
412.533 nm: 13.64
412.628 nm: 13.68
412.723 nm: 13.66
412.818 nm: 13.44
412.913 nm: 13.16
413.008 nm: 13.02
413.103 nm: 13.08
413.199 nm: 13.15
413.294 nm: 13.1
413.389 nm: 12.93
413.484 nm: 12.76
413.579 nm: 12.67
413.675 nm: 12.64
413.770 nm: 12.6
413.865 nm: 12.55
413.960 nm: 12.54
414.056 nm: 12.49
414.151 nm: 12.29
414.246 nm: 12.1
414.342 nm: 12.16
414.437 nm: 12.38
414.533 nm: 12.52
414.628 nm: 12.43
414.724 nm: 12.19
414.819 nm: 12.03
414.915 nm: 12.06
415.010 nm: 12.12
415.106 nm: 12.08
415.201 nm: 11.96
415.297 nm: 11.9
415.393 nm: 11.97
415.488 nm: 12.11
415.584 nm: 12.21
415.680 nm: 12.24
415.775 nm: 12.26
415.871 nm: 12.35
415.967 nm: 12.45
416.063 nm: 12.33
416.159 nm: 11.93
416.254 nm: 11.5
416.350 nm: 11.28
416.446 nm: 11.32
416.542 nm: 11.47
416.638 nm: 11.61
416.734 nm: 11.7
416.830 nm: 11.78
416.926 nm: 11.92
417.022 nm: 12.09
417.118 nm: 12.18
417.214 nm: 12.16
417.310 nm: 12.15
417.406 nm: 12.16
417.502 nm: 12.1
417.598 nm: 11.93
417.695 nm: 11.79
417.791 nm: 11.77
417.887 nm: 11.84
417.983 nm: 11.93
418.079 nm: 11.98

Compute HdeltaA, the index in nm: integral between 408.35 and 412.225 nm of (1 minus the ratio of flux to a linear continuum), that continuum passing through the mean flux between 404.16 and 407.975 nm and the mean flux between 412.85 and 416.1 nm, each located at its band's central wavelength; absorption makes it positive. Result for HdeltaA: -0.32 nm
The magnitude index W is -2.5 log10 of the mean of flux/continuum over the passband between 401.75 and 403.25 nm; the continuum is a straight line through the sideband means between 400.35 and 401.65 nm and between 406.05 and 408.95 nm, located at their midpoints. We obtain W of 0.01 mag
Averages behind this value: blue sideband 12.8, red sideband 12.7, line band 12.6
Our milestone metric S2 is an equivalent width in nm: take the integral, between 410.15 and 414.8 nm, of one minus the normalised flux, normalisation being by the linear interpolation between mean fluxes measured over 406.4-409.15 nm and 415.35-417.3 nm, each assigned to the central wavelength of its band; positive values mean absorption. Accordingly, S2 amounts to -0.34 nm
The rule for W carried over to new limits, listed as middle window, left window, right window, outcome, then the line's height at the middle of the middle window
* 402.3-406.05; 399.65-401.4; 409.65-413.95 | 0.05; 13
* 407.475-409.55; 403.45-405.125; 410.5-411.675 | 0.02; 13.2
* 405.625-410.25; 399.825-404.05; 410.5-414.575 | 0.01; 13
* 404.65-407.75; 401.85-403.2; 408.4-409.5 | 0.04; 12.9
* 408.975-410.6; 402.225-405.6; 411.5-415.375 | -0.07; 12.7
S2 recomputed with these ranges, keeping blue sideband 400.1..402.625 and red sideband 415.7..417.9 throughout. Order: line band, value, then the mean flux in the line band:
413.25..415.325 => -0.06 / 12.4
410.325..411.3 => -0.13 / 13.8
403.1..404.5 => 0.02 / 12.4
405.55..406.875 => 0.00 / 12.5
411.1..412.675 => -0.18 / 13.6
